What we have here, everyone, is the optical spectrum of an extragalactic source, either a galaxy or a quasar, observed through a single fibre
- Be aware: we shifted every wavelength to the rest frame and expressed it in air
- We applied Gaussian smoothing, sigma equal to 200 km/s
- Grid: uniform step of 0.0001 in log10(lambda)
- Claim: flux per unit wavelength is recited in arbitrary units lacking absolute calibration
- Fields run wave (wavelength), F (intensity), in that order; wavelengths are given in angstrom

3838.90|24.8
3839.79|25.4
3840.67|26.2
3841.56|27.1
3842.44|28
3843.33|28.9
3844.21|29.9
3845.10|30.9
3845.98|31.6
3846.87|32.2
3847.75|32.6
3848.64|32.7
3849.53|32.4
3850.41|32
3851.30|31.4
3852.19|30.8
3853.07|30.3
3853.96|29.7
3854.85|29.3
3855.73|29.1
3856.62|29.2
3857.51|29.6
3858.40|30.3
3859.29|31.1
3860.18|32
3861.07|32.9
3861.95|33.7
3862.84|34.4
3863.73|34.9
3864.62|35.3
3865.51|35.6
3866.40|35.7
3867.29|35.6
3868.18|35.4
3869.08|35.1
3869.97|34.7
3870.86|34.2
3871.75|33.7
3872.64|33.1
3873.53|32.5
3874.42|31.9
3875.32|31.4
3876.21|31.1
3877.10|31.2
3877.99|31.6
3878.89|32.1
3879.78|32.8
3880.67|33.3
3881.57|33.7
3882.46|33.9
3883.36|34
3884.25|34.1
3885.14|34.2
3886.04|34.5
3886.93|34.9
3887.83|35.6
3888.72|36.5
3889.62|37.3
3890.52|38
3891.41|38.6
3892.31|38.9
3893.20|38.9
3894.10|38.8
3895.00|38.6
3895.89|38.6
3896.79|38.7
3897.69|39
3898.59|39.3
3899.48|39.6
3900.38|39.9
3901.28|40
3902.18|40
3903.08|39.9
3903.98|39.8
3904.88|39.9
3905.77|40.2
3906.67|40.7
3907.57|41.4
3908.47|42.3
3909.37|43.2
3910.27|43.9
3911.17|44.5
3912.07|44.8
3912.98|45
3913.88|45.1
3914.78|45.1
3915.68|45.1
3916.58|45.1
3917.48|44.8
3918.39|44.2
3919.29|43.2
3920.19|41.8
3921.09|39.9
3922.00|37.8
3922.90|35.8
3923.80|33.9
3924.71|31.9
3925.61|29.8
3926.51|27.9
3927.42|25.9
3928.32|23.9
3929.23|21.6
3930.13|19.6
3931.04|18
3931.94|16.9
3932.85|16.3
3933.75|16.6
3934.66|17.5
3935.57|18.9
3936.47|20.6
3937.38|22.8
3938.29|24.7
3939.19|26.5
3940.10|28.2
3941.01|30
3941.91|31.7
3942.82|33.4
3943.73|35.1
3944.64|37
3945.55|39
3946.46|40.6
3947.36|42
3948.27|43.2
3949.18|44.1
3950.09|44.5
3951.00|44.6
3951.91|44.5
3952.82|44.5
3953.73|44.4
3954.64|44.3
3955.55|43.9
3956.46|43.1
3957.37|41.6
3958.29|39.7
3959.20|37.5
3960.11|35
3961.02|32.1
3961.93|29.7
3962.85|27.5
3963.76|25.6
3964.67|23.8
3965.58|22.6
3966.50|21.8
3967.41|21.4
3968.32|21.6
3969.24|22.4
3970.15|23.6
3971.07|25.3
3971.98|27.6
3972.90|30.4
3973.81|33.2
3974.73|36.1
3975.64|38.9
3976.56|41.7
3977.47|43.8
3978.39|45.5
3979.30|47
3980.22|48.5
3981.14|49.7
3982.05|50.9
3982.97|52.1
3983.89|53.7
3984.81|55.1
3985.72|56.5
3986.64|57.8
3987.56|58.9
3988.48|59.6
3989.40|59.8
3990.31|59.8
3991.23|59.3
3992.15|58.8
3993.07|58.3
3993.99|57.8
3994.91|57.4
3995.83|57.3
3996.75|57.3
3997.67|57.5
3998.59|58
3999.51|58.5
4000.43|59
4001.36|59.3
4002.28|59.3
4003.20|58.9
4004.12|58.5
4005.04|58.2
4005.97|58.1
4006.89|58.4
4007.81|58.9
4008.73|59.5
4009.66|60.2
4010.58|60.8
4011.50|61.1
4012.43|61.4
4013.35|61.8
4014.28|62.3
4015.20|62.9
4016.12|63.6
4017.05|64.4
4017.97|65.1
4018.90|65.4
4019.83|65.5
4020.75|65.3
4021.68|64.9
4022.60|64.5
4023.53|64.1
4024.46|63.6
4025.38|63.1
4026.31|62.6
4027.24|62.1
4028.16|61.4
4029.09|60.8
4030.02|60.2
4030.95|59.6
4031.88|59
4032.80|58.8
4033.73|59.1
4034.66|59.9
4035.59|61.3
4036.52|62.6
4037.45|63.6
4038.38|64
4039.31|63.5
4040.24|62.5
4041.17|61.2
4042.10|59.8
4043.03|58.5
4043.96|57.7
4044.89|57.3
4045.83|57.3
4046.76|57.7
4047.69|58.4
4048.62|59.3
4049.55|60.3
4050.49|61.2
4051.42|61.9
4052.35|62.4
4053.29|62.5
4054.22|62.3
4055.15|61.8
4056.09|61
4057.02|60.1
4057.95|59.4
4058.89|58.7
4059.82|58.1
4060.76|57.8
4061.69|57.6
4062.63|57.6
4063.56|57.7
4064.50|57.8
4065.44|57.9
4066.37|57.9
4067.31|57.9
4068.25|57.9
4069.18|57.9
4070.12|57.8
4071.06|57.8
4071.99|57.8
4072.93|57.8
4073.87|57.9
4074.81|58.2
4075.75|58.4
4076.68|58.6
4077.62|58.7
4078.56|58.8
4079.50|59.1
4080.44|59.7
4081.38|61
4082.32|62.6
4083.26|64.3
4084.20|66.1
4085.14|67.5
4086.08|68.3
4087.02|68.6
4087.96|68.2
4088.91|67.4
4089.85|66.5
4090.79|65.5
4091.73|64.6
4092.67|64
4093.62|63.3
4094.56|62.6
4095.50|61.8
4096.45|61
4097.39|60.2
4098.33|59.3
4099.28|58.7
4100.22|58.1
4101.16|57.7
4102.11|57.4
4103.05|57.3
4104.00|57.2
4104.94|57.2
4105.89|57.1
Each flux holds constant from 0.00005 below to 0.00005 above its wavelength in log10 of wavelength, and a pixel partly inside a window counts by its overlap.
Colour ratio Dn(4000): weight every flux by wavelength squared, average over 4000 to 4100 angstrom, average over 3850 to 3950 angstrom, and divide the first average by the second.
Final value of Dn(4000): 1.91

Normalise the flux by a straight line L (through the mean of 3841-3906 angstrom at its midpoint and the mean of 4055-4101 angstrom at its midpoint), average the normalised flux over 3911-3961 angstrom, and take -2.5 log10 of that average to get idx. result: 0.21 mag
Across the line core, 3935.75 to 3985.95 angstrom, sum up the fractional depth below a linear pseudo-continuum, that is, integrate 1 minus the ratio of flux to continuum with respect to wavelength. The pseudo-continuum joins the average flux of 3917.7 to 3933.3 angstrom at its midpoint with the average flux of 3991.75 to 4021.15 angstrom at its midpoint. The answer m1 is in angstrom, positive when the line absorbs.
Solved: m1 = 7.75 angstrom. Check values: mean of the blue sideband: 30.1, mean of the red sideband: 60.3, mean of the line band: 36.5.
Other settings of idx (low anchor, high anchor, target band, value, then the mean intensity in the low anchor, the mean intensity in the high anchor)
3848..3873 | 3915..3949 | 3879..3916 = -0.22 mag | 32.6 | 31.3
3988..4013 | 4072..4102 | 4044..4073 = 0.04 mag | 58.9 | 61.9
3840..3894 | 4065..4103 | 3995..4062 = -0.13 mag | 32.9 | 61.1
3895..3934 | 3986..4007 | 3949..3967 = 0.29 mag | 36.6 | 58.5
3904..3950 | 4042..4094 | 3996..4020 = -0.22 mag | 34.4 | 60.6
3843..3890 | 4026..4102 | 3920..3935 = 0.48 mag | 32.8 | 60.6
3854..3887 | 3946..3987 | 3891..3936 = -0.02 mag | 33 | 38.7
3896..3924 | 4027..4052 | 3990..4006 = -0.08 mag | 41.4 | 60.3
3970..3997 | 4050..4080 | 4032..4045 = -0.09 mag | 49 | 59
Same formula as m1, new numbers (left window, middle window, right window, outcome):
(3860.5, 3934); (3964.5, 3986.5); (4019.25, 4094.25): 4.9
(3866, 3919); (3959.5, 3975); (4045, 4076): 6.6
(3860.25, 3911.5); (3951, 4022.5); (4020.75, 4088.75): 3.2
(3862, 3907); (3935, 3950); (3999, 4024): 4.8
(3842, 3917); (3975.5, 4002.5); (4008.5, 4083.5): -1.4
